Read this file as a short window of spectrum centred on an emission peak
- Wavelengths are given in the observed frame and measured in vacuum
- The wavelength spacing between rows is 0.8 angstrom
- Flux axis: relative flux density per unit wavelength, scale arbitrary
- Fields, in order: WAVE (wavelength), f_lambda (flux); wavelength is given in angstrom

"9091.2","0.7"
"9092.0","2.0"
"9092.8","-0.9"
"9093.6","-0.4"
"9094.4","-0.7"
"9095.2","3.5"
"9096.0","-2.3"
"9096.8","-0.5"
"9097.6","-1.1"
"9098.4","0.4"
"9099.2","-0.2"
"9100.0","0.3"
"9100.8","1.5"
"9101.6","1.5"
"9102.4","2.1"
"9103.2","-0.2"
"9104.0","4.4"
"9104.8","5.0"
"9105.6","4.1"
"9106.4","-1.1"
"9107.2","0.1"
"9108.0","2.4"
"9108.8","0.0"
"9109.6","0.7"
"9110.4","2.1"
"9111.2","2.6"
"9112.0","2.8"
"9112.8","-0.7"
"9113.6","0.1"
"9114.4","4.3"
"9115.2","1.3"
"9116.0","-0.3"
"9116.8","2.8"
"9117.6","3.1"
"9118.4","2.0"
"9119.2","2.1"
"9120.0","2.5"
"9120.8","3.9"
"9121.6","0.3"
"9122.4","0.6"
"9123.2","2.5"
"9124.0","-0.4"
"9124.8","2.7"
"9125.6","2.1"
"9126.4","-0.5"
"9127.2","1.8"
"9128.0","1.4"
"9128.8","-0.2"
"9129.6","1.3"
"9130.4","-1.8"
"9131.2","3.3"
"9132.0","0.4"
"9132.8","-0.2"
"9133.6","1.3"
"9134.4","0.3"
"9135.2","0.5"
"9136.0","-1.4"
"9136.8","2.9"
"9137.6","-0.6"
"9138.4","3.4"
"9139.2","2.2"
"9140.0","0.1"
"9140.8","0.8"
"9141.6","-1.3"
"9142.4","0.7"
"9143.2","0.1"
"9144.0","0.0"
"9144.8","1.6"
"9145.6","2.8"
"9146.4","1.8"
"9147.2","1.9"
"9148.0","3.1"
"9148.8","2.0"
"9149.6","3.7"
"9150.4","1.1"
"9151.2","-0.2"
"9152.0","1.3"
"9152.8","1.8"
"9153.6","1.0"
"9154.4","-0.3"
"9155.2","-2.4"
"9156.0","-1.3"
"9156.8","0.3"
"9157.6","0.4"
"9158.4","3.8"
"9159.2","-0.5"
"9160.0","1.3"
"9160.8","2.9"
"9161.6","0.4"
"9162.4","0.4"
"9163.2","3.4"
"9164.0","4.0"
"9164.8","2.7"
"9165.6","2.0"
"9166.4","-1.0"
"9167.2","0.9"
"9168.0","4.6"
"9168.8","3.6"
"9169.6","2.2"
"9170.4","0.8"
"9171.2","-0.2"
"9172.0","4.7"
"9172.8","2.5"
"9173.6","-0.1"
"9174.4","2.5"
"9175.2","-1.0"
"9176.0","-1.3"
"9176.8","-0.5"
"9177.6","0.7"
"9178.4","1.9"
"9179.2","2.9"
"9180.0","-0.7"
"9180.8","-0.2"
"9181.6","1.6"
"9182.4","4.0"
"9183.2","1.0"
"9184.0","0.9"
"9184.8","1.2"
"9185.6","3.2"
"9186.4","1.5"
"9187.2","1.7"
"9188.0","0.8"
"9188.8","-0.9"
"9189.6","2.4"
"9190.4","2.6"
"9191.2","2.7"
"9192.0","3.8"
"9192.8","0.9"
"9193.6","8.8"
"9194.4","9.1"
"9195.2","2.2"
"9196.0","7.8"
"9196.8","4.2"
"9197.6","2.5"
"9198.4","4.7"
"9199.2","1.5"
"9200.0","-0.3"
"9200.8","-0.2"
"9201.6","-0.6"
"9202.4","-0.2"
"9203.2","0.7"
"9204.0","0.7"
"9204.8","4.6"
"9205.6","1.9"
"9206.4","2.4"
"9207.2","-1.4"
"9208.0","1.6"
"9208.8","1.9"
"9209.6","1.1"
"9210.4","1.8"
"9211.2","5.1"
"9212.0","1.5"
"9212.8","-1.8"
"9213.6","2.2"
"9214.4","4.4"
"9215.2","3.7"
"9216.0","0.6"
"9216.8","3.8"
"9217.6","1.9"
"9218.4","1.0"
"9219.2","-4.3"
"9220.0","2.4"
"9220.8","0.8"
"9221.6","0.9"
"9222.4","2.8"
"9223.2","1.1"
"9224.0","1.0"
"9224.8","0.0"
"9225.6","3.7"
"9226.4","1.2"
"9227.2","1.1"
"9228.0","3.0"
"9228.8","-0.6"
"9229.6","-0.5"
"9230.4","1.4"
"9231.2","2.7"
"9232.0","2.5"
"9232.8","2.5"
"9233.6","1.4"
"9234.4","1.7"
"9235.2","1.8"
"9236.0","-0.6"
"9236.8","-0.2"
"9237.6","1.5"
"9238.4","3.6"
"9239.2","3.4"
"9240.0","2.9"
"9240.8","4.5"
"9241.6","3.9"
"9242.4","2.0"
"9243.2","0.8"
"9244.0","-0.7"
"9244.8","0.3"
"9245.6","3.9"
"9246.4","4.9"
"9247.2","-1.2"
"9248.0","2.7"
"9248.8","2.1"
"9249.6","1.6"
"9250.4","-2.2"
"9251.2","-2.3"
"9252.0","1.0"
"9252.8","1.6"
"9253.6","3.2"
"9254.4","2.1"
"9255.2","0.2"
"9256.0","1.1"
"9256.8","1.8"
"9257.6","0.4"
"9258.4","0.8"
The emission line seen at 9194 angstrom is H-gamma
